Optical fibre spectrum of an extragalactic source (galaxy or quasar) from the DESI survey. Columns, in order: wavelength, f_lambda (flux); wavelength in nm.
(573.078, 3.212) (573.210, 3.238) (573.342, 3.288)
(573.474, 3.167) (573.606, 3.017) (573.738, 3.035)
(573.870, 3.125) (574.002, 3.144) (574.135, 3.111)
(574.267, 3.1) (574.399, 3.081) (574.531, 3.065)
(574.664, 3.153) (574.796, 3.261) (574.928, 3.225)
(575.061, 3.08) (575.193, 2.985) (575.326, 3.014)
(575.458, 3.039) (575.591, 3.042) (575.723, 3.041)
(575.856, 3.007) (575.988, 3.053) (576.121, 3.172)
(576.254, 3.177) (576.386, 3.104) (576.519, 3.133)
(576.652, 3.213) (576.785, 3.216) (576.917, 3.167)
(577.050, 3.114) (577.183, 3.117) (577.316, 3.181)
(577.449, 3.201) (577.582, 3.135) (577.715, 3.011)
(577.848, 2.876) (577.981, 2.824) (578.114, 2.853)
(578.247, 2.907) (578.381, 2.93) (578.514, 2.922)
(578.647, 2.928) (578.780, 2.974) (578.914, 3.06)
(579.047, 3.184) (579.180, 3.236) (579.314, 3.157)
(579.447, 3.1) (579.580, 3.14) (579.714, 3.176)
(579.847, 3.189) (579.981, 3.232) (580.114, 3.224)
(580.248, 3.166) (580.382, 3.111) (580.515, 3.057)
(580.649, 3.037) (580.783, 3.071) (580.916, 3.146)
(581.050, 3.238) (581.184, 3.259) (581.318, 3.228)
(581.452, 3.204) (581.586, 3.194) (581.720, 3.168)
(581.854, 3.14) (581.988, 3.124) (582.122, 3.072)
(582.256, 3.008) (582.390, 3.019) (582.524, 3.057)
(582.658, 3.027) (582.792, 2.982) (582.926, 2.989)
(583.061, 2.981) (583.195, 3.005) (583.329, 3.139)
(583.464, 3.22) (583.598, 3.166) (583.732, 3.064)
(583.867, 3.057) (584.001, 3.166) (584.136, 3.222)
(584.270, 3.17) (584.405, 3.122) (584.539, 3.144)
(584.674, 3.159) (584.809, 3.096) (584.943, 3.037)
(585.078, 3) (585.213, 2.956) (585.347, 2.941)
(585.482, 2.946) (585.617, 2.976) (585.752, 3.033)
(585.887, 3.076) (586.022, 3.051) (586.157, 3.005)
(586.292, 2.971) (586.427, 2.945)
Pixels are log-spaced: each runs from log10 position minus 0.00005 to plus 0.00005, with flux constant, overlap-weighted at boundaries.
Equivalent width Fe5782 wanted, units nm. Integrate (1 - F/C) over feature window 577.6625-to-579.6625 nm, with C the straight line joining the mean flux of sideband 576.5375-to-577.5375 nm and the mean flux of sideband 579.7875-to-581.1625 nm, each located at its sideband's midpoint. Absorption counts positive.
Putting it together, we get 0.10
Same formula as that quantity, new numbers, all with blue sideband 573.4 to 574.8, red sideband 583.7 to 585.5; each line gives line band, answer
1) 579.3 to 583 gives -0.041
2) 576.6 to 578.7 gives 0.043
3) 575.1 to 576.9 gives 0.006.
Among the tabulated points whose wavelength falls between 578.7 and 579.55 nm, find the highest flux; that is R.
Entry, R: 3.236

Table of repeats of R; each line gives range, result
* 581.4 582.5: 3.204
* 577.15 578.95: 3.201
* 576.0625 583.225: 3.259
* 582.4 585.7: 3.222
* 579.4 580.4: 3.232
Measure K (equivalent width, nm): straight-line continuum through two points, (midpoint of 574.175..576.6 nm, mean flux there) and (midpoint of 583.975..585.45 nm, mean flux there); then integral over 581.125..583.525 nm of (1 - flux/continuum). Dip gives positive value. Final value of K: -0.01 nm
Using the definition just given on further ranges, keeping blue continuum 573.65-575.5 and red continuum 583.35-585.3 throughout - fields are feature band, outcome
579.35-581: -0.017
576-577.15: -0.019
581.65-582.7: 0.011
